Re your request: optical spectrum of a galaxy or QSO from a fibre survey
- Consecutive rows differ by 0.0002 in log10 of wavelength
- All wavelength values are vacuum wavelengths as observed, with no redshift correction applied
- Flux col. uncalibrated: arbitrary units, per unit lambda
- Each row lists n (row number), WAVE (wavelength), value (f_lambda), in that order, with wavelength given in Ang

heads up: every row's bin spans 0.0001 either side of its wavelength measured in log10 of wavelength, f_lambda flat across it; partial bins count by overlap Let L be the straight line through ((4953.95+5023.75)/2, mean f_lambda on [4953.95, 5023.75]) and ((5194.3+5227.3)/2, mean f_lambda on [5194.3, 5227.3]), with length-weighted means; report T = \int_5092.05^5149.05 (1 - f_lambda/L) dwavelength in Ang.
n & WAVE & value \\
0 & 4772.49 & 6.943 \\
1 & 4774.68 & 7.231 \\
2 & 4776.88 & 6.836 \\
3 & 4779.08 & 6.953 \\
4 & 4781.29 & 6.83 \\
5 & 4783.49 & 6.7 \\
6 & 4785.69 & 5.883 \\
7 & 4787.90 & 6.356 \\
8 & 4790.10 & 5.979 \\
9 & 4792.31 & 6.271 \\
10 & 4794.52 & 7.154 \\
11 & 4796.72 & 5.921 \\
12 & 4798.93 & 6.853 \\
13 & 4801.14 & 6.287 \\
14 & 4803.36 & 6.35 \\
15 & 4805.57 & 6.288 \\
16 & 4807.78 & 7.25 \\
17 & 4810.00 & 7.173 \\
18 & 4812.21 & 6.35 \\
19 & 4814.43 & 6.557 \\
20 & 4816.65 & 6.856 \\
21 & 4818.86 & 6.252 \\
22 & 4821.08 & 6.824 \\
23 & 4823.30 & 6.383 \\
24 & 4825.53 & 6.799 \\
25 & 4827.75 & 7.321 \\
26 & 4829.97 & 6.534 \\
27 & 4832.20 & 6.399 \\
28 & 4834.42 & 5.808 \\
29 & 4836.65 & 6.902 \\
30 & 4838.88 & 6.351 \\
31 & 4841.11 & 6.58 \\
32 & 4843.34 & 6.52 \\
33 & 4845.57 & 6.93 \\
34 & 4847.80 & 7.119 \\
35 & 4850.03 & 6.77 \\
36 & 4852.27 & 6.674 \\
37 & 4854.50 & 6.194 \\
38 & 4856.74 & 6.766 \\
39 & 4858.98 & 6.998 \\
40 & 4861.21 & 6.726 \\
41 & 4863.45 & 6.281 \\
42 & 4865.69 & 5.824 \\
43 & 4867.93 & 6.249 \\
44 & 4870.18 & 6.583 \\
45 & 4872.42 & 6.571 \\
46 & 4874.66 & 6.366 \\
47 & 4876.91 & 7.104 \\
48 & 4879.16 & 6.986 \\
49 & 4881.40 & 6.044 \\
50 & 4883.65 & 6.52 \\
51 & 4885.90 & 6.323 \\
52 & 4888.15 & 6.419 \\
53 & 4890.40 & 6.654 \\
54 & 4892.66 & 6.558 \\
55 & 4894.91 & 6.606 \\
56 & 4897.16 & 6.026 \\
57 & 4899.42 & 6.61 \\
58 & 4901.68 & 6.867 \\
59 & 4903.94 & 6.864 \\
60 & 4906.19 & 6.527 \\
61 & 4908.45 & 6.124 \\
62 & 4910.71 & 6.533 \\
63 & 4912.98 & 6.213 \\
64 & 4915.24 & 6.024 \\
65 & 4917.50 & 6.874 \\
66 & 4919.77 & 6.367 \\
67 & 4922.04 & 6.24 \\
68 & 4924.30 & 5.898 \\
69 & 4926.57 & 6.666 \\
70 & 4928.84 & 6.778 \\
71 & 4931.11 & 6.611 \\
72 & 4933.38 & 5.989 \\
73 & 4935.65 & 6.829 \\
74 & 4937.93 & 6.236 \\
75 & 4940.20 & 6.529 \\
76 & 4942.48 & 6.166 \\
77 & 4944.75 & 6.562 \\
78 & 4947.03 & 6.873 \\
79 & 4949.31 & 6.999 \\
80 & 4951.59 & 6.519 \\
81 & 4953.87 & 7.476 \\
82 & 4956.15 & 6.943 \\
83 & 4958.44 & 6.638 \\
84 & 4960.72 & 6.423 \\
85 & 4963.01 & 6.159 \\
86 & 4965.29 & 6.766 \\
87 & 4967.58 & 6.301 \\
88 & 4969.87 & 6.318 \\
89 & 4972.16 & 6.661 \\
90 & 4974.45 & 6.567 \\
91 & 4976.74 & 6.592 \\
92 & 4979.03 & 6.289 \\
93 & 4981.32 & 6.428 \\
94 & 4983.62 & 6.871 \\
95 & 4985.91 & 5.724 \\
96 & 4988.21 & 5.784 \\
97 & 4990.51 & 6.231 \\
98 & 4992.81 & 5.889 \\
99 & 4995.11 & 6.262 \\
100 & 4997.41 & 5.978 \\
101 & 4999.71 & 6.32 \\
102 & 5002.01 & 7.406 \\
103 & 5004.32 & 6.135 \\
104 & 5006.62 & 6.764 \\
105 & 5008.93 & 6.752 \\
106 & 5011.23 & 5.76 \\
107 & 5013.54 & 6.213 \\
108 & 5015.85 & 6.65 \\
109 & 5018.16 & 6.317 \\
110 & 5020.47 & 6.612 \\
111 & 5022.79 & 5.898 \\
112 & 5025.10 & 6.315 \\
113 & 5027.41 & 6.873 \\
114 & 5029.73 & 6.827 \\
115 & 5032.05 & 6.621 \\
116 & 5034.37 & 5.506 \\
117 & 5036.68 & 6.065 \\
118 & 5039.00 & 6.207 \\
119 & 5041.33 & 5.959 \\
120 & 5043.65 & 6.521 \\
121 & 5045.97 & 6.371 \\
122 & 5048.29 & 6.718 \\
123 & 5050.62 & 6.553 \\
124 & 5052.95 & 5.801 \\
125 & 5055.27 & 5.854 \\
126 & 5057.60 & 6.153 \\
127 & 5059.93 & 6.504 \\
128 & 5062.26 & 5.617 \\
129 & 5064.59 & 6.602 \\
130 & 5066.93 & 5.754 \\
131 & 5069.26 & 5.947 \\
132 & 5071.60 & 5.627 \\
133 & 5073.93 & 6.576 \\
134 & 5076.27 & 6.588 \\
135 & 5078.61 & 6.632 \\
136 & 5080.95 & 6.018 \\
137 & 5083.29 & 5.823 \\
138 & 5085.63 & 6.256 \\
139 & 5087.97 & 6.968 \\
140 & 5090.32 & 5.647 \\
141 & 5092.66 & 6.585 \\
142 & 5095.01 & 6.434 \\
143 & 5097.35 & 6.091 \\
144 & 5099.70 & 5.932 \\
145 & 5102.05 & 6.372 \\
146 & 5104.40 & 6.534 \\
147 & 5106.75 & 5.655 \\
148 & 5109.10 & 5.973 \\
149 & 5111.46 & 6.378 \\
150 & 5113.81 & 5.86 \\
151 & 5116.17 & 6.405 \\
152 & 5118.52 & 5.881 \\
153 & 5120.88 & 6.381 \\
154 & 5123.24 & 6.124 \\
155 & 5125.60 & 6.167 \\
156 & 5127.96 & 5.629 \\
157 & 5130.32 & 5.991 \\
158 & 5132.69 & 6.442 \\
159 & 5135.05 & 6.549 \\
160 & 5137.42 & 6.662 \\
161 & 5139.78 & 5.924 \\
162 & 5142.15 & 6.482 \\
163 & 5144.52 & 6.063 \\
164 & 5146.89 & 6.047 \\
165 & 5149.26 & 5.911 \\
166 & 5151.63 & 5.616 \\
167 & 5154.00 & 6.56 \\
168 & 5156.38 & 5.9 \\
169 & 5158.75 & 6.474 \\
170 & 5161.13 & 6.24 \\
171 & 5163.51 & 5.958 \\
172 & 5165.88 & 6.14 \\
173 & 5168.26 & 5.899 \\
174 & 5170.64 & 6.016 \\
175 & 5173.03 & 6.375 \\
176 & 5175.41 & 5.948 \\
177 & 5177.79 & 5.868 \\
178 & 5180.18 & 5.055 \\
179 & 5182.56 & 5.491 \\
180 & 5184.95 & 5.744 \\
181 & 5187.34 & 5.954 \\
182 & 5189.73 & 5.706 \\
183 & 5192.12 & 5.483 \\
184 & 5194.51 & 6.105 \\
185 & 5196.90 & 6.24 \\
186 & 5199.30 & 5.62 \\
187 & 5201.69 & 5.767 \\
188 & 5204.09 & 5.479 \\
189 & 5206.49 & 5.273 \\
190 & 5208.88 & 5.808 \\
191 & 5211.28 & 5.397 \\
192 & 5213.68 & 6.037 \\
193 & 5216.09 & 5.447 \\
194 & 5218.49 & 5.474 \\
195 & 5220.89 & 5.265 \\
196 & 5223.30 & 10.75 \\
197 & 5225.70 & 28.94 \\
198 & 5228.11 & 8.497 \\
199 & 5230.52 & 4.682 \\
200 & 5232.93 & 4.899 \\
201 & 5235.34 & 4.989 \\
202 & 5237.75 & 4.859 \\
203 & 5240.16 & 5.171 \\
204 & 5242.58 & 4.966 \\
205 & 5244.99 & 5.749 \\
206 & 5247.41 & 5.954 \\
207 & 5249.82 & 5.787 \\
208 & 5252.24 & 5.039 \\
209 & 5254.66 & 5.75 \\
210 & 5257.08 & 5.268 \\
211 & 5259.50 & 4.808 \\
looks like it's 8.07 Ang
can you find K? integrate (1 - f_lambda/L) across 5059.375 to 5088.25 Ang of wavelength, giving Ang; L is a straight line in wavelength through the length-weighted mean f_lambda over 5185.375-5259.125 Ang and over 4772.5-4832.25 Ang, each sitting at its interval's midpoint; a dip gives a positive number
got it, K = 1.6 Ang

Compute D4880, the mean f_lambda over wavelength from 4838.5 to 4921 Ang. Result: 6.53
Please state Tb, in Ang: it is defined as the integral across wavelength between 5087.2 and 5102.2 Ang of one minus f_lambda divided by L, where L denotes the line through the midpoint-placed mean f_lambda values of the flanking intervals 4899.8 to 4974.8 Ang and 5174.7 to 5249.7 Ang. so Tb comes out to 0.6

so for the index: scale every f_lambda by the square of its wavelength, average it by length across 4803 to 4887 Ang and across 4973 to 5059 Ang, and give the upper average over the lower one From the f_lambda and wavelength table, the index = 1.0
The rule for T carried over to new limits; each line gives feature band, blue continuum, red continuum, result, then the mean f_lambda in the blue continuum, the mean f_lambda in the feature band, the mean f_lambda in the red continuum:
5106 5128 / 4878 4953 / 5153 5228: 2.0 Ang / 6.49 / 6.07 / 6.75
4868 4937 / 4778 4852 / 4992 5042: -0.1 Ang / 6.59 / 6.49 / 6.34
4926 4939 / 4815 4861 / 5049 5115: -0.1 Ang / 6.65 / 6.51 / 6.17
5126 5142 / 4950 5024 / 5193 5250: 1.1 Ang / 6.43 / 6.22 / 6.81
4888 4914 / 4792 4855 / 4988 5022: 0.0 Ang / 6.62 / 6.5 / 6.35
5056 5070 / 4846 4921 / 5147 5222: 0.0 Ang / 6.53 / 6.09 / 5.82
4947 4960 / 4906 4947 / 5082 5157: -1.1 Ang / 6.41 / 6.89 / 6.17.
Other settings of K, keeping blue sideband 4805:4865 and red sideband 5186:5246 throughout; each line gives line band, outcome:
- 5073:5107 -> 2.2 Ang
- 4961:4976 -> 0.5 Ang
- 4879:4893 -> 0.4 Ang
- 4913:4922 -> 0.4 Ang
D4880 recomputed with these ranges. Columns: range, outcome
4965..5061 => 6.34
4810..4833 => 6.66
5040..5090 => 6.22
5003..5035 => 6.39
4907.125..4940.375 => 6.39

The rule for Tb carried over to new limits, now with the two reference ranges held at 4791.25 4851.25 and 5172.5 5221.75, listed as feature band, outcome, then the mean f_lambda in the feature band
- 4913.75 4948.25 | -0.50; 6.44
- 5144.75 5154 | -0.26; 5.97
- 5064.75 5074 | 0.05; 5.97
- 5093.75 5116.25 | -0.90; 6.15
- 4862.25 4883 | 0.15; 6.45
